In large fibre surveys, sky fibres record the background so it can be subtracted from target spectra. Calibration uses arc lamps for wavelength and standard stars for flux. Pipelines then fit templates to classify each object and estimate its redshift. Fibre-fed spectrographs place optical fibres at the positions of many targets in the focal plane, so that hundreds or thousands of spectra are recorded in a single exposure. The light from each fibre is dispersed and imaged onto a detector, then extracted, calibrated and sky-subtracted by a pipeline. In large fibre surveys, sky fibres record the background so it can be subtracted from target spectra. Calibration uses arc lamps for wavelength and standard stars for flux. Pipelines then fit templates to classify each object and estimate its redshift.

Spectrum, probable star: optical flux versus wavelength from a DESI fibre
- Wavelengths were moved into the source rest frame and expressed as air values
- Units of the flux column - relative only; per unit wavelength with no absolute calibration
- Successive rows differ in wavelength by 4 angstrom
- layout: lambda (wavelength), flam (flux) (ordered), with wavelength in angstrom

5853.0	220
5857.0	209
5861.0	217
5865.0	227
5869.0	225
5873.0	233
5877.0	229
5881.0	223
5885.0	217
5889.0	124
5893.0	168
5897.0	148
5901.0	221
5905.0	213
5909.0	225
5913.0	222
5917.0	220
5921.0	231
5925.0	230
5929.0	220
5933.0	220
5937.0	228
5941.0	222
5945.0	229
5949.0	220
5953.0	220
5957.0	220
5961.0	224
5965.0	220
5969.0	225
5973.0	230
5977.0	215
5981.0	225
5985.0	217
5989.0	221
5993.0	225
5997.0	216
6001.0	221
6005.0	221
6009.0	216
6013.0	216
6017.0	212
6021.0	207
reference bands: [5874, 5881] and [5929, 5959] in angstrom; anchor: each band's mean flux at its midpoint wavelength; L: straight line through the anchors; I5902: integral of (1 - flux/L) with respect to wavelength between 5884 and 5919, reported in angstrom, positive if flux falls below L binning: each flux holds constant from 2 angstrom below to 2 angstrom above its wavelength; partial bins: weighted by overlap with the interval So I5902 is 4.8 angstrom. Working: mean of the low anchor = 228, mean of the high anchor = 223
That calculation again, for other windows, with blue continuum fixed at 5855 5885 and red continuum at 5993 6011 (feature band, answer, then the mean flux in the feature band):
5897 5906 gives 0.8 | 202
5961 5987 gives -0.3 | 222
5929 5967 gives -0.3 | 222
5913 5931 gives -0.3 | 225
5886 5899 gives 4.1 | 152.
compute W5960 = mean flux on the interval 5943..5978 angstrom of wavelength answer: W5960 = 223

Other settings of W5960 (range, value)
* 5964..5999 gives 222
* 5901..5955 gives 223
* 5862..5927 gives 210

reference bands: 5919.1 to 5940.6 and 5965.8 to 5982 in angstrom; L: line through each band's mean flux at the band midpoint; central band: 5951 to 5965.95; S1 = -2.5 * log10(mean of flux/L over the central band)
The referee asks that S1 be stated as 0.01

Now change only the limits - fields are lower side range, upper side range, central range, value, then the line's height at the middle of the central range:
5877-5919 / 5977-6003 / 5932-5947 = -0.081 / 209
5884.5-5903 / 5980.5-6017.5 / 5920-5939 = -0.197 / 188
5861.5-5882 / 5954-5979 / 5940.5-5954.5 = 0.001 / 223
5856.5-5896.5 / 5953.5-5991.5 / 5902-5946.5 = -0.051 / 213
